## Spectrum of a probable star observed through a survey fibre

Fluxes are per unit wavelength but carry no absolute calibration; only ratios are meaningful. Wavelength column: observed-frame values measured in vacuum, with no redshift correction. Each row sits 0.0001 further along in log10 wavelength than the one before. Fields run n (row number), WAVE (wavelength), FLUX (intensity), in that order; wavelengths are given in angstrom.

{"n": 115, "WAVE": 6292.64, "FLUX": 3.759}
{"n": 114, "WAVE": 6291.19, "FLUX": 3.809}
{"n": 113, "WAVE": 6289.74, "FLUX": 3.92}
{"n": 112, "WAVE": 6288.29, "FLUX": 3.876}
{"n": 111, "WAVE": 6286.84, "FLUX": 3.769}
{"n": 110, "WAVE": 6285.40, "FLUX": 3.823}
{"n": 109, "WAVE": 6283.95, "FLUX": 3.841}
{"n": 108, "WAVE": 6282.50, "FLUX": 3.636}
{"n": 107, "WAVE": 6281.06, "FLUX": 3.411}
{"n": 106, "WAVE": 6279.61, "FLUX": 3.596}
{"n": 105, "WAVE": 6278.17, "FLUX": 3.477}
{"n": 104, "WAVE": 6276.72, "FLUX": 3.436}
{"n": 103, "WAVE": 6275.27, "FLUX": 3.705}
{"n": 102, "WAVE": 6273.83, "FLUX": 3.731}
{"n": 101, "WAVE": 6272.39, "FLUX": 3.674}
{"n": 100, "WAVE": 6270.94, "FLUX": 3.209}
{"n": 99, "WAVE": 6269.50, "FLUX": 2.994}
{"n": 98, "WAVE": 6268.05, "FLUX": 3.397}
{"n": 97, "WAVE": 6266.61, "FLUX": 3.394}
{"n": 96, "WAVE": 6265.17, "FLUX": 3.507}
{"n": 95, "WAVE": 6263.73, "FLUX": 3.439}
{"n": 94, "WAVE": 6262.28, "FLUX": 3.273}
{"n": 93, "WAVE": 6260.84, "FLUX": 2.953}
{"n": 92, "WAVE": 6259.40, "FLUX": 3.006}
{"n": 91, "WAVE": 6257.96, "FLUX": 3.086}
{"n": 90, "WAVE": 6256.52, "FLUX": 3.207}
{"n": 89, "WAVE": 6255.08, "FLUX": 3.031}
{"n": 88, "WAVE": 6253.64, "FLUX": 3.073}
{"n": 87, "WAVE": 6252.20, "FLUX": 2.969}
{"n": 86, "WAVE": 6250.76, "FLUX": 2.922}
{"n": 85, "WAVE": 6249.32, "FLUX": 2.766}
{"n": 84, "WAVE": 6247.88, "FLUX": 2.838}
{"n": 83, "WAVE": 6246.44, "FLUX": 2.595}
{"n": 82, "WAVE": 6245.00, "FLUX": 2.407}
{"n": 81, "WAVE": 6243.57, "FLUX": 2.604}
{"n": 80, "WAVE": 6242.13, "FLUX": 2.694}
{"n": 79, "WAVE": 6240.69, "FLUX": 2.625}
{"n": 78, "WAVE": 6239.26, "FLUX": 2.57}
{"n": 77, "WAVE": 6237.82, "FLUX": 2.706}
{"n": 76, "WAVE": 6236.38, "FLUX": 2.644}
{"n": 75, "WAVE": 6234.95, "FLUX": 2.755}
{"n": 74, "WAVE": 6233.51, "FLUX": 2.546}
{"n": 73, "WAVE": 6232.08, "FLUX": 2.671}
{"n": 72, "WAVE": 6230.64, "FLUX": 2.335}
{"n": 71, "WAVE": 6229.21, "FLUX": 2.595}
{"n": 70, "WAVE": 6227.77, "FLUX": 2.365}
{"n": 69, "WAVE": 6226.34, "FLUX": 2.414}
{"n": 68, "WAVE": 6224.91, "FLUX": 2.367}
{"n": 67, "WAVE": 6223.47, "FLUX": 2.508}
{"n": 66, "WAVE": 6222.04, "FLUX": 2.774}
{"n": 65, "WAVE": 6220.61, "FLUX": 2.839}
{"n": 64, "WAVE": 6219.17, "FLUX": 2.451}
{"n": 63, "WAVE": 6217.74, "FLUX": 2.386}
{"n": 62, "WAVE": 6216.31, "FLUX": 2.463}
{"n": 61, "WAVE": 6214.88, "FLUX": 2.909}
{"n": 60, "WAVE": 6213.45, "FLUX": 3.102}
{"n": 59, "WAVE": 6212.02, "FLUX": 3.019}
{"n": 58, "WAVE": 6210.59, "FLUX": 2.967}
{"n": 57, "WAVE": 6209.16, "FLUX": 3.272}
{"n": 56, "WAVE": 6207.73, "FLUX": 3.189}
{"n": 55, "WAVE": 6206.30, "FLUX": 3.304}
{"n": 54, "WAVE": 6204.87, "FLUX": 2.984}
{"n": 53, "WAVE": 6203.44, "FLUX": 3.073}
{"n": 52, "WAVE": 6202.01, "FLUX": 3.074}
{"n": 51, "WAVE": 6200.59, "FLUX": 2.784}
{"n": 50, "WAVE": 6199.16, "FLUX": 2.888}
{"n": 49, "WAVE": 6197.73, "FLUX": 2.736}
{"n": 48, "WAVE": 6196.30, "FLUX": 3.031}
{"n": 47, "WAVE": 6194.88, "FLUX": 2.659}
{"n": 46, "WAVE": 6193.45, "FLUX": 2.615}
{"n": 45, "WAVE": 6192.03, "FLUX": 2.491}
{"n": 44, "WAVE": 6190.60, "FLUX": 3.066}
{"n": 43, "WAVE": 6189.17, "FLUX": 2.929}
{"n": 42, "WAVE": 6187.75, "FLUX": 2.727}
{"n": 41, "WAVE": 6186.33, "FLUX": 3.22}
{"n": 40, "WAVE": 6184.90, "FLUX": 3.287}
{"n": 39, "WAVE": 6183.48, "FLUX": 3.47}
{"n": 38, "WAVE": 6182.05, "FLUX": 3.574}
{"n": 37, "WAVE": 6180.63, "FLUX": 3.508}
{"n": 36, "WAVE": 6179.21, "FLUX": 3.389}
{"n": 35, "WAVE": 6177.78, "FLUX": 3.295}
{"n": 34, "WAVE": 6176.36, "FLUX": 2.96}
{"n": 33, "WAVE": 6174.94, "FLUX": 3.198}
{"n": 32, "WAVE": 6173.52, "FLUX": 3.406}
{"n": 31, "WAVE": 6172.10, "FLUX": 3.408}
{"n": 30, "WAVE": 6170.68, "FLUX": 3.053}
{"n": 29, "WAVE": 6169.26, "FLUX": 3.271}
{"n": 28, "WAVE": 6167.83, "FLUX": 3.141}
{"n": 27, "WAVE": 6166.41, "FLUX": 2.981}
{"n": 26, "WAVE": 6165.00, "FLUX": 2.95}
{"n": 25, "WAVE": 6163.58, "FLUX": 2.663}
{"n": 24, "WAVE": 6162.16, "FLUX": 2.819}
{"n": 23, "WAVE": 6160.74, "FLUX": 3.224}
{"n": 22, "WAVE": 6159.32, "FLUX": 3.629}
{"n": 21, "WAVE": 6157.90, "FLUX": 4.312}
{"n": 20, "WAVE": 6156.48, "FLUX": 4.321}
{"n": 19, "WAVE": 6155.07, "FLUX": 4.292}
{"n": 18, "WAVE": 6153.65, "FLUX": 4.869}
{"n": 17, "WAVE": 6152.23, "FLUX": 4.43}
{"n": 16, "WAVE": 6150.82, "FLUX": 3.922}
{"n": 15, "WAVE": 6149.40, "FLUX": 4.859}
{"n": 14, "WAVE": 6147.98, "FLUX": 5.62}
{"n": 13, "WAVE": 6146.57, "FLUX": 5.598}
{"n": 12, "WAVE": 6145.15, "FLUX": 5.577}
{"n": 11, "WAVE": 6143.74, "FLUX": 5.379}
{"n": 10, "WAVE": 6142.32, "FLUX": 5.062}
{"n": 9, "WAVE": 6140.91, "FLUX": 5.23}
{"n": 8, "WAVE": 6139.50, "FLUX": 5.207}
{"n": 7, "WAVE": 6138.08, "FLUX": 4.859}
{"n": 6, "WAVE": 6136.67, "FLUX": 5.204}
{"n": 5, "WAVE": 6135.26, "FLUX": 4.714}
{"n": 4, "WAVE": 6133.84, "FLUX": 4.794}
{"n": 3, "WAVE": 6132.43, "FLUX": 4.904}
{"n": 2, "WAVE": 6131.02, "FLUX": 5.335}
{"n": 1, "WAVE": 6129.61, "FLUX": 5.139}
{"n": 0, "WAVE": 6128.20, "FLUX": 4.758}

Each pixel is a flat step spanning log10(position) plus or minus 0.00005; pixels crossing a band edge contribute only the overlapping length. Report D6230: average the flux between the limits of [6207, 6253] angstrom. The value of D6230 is 2.7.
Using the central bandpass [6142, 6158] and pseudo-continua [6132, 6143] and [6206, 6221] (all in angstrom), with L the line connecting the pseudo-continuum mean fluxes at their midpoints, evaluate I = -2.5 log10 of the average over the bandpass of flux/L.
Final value -0.05 mag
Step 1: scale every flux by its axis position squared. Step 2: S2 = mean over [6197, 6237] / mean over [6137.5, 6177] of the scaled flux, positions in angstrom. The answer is 0.69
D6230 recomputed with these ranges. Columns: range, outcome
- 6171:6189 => 3.27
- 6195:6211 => 3.02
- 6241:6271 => 3.01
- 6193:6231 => 2.79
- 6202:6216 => 3.07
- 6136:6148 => 5.29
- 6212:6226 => 2.66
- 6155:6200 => 3.19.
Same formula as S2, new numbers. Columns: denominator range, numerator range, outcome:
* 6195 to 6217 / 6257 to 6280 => 1.15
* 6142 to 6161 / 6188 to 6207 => 0.63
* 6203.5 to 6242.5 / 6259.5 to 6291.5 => 1.32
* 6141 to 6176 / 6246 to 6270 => 0.80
